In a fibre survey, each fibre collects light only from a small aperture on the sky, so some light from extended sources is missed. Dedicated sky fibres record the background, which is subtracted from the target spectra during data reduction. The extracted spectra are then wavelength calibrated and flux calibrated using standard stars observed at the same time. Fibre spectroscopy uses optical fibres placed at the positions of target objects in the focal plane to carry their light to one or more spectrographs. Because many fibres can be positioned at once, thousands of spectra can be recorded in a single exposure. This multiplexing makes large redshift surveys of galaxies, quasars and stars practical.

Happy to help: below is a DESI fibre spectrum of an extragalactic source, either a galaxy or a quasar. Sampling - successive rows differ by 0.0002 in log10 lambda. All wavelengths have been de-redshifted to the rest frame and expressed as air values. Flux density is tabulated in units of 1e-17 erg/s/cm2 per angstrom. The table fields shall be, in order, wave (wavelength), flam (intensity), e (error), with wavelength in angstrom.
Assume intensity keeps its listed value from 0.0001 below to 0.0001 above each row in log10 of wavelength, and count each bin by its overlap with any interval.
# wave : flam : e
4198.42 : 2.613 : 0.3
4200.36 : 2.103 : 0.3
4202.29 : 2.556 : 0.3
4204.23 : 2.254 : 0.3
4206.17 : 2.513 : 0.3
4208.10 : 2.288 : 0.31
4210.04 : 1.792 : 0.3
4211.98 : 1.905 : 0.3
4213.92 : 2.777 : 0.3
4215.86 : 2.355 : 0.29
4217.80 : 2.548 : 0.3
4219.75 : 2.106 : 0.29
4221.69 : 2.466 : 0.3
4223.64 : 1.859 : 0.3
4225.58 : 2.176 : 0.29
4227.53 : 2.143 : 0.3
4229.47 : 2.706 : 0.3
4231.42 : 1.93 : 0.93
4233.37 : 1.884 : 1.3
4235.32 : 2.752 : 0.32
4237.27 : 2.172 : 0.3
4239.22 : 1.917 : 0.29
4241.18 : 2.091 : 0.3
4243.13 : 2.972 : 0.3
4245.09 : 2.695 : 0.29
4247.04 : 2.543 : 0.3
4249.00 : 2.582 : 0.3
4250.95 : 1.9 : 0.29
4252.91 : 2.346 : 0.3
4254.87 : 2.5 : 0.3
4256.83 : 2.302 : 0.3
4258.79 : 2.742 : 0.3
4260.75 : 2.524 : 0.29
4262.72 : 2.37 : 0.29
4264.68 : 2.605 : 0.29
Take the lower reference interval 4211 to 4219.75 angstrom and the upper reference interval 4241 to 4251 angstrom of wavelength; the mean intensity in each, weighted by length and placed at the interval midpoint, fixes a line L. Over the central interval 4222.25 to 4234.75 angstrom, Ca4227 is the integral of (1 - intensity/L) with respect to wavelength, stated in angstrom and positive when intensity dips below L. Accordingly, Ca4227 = 1.5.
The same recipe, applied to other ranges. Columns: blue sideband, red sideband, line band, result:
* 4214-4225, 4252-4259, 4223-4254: 1.07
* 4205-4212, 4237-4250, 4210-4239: 0.50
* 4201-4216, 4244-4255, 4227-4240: 0.85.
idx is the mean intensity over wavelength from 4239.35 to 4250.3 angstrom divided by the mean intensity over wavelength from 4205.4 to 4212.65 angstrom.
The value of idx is 1.18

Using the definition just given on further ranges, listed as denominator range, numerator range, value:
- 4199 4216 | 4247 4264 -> 1.06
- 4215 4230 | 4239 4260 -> 1.07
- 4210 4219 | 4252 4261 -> 1.07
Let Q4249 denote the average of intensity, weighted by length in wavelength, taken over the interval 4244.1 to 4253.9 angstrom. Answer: 2.41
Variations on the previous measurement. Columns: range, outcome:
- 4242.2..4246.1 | 2.83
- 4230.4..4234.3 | 1.91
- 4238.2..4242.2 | 2.02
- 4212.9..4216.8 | 2.56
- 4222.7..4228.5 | 2.06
